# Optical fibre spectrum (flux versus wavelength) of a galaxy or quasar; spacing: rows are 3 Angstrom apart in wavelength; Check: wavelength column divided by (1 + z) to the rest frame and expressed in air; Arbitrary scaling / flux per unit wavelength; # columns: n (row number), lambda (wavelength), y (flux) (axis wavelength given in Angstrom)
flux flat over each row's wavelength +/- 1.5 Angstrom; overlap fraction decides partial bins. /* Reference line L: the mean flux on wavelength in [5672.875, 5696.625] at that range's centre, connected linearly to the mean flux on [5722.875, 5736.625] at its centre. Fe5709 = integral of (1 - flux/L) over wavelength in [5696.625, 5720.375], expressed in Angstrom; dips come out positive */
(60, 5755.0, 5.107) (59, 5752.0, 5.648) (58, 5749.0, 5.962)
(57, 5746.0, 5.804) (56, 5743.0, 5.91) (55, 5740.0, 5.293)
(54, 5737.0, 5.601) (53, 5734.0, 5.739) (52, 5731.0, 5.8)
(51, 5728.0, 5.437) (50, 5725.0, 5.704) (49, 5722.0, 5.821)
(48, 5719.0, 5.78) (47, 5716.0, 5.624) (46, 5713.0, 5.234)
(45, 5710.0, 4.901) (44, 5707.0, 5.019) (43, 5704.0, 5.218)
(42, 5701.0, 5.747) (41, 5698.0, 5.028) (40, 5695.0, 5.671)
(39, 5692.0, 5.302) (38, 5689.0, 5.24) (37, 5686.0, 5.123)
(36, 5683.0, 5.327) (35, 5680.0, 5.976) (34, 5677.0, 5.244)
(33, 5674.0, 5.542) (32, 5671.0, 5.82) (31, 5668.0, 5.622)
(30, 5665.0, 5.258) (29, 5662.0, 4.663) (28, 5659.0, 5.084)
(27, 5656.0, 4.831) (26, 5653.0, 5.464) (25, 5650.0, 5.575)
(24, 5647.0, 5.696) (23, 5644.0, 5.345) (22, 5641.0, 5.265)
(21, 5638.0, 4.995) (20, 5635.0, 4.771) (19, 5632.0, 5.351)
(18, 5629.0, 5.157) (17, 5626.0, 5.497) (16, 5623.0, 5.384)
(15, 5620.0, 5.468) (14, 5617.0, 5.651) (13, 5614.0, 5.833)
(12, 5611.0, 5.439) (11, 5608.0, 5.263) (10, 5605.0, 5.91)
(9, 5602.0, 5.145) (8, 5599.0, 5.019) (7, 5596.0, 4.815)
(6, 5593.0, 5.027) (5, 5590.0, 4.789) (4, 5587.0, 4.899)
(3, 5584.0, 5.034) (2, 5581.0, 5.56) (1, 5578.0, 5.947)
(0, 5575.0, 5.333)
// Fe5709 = 1.0 Angstrom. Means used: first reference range 5.42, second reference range 5.67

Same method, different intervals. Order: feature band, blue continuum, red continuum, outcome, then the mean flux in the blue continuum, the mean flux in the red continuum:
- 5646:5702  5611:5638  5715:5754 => 1.4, 5.37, 5.7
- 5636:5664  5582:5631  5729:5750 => 1.1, 5.27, 5.72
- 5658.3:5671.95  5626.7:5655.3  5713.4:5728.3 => 0.3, 5.28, 5.66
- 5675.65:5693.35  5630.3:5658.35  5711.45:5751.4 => 0.2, 5.25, 5.67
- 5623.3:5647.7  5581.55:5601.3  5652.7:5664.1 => -1.4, 4.97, 4.98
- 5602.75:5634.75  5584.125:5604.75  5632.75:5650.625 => -2.0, 5.01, 5.26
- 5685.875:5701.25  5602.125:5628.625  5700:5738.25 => 0.5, 5.52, 5.51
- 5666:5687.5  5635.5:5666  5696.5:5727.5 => -0.9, 5.2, 5.41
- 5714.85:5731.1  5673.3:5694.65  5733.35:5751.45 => -0.2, 5.4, 5.71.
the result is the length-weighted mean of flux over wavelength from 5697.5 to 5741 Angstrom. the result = 5.48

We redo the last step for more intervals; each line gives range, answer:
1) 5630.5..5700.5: 5.32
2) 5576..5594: 5.22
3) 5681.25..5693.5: 5.26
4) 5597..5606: 5.3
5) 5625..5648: 5.24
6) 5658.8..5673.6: 5.33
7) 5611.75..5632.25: 5.48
